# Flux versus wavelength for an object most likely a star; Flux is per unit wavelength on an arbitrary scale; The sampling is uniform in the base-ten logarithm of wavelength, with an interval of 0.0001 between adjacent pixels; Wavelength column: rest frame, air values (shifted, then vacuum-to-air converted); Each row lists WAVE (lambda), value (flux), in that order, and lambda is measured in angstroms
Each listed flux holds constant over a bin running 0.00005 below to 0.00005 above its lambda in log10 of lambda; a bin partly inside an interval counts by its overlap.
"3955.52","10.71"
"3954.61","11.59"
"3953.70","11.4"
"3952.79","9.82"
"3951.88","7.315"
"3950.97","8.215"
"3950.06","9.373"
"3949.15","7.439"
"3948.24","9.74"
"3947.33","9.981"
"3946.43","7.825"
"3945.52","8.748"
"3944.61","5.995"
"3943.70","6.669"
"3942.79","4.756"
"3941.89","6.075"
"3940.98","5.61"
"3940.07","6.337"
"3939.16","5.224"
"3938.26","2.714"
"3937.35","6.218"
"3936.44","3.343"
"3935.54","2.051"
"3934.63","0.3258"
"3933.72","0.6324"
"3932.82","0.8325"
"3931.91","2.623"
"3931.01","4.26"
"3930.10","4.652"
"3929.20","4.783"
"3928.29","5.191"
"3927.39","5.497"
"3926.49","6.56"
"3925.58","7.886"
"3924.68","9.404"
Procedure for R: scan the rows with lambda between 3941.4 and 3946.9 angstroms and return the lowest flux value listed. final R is 4.756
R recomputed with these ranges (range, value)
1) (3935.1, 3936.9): 2.051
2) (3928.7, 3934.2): 0.6324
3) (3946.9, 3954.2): 7.315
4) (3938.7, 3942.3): 5.224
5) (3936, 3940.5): 2.714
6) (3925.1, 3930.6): 4.652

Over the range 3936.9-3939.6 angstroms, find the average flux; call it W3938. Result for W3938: 4.72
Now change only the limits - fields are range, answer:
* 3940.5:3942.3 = 5.83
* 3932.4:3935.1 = 0.601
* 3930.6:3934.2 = 2.05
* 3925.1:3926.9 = 7.27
